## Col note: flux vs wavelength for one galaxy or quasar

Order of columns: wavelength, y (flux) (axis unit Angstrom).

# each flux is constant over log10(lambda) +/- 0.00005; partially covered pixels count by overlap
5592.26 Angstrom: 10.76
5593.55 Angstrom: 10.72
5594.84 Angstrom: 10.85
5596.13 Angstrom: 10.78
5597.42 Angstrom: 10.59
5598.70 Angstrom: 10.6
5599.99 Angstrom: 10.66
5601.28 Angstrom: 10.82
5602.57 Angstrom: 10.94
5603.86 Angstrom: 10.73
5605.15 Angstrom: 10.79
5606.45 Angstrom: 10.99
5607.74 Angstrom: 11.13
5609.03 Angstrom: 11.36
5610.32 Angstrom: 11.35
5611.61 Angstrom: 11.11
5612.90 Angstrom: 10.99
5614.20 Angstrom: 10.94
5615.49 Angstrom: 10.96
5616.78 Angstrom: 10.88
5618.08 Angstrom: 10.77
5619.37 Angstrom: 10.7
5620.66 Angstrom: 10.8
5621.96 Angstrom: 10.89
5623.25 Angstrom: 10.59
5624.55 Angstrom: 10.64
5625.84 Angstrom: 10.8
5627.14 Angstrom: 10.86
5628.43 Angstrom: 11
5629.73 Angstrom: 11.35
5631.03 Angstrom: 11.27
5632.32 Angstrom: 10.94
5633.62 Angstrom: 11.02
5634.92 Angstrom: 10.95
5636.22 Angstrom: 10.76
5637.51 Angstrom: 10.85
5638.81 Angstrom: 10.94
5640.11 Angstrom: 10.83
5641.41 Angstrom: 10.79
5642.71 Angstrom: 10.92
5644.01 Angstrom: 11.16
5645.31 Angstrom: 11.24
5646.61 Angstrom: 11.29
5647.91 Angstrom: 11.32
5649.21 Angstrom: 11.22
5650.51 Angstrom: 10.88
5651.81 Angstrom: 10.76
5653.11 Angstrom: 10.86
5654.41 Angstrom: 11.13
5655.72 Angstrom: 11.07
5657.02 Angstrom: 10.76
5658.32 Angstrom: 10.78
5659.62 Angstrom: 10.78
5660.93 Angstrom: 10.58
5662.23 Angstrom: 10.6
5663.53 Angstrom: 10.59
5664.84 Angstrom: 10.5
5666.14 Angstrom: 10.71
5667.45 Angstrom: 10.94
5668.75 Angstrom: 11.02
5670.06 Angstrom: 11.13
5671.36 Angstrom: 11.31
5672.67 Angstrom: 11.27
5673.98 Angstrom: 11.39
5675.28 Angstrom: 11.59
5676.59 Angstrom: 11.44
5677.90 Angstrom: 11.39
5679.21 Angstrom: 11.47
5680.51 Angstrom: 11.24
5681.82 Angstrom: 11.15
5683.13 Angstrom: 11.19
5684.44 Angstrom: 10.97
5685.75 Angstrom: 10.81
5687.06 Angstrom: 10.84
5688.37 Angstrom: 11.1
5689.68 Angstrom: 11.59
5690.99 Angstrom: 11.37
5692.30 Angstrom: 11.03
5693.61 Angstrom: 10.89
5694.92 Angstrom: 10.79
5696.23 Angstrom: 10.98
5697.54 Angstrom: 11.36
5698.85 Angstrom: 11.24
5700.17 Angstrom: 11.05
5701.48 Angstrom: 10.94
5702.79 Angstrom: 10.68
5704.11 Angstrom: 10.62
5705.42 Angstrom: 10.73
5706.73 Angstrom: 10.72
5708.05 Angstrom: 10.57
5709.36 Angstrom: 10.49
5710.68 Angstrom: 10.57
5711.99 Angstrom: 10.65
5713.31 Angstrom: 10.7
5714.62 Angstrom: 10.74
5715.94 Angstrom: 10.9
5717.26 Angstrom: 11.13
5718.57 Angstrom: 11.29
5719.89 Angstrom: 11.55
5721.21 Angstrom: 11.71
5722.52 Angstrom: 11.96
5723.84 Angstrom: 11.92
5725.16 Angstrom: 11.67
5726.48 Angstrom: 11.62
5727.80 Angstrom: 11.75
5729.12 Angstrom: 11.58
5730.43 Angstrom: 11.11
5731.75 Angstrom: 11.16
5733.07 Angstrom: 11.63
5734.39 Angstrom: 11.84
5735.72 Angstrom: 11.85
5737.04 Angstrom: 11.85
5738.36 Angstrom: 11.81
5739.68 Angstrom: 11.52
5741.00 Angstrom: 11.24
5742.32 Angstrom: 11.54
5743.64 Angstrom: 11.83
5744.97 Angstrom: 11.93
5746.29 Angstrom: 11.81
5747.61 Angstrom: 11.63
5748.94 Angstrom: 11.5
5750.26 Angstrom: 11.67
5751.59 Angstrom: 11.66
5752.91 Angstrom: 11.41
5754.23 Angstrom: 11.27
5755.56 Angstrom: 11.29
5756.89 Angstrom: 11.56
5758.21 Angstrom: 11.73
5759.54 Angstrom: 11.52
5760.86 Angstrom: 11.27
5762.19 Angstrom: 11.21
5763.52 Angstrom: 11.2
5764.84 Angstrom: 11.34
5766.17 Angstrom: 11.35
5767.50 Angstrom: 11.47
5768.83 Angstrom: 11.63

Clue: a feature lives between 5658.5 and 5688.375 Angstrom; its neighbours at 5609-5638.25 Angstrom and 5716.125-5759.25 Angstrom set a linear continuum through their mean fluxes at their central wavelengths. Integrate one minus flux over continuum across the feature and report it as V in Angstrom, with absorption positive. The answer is 0.5 Angstrom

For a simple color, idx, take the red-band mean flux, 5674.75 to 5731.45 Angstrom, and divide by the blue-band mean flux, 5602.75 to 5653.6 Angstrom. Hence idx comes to 1.0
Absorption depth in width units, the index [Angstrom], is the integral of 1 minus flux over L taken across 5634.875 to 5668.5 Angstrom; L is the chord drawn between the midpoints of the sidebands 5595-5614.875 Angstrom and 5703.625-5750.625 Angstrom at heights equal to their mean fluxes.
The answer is 0.6 Angstrom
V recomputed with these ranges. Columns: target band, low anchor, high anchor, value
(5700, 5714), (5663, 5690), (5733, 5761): 0.8 Angstrom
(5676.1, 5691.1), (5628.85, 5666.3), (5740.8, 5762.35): -0.1 Angstrom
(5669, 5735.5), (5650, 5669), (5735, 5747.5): 0.5 Angstrom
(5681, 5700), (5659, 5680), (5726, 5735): 0.2 Angstrom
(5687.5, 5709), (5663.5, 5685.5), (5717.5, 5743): 0.7 Angstrom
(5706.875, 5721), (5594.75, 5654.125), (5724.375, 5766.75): 0.6 Angstrom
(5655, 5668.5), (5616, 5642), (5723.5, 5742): 0.4 Angstrom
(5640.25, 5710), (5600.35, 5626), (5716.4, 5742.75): 1.6 Angstrom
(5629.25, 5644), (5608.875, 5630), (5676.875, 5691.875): 0.0 Angstrom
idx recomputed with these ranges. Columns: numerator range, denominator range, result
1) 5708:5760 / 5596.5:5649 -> 1.05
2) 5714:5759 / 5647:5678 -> 1.05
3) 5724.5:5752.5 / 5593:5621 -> 1.07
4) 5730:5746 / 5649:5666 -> 1.08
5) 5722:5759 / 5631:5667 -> 1.07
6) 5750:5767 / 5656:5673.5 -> 1.05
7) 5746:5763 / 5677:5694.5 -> 1.03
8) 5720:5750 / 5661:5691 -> 1.05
